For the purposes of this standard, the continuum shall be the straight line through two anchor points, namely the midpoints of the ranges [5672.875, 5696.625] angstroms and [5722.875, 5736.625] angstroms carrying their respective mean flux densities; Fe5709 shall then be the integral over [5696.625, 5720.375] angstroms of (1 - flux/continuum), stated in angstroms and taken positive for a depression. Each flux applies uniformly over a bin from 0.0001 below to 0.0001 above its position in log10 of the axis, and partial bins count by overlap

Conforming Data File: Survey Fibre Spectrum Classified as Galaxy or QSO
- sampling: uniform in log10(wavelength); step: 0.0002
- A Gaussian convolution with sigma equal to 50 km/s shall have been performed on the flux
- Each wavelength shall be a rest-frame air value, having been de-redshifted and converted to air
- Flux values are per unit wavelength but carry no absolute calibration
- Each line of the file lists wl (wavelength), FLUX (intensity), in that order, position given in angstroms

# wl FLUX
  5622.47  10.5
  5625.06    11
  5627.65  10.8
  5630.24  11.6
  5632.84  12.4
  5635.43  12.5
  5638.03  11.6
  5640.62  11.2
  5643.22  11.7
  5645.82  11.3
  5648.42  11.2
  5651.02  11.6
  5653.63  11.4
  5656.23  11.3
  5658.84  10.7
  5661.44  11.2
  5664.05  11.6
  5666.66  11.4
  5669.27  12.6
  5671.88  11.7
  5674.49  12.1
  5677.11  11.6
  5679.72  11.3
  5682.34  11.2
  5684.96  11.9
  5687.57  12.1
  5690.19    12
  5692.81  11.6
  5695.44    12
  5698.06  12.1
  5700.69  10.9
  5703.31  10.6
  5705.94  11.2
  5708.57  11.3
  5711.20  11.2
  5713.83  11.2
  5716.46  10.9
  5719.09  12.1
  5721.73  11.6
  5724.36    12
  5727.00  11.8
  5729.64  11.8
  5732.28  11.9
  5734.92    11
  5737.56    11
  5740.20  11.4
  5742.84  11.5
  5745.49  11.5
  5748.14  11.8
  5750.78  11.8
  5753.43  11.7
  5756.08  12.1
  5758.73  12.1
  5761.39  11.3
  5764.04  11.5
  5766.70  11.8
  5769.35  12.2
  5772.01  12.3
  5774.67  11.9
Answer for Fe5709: 0.9 angstroms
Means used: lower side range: 11.8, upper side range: 11.7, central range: 11.3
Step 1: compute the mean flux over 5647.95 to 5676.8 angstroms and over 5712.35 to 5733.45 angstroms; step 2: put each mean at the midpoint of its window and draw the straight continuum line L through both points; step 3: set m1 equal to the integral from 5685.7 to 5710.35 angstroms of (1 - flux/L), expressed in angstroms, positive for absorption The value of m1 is 0.2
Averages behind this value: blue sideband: 11.5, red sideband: 11.7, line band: 11.5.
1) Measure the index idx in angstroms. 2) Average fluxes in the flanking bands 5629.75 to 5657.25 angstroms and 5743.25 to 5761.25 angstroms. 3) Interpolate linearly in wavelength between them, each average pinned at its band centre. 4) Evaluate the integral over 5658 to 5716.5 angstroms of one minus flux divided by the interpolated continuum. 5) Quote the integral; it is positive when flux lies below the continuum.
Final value 0.8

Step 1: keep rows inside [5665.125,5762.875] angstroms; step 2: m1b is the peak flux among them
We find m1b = 12.6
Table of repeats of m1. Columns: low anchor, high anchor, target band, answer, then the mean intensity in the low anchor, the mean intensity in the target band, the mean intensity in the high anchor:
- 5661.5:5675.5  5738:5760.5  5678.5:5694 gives 0.1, 11.8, 11.7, 11.7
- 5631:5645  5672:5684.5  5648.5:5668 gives 0.7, 11.8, 11.3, 11.6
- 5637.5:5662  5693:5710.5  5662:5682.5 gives -0.7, 11.3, 11.7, 11.4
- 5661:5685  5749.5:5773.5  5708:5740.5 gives 0.8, 11.7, 11.5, 11.9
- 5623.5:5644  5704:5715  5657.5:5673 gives -0.2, 11.6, 11.5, 11.2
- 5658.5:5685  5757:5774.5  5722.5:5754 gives 0.5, 11.6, 11.6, 11.9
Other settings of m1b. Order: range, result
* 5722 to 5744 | 12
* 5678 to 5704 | 12.1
